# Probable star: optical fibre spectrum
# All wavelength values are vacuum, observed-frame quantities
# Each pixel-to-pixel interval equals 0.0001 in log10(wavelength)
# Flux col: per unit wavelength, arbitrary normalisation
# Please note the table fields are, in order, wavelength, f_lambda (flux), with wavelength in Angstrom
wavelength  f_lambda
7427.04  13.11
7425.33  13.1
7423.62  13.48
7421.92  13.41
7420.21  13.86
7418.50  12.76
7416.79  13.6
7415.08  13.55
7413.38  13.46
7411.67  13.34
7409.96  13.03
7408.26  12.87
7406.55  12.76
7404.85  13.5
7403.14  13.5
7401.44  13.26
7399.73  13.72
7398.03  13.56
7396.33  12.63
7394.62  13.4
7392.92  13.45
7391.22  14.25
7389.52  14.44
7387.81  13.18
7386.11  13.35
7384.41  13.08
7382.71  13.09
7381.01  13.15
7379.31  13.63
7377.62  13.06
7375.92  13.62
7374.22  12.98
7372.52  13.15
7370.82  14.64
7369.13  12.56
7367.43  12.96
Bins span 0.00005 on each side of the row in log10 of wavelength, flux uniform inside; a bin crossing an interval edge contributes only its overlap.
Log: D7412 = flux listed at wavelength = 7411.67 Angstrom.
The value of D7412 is 13.34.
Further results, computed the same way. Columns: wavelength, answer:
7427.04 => 13.11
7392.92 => 13.45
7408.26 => 12.87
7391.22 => 14.25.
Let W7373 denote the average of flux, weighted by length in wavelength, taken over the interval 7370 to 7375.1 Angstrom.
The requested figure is 13.6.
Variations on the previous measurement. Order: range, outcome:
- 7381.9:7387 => 13.2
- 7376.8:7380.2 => 13.4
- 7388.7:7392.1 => 14.4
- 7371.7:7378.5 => 13.2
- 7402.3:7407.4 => 13.3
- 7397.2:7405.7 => 13.5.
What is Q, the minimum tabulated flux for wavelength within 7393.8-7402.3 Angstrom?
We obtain 12.63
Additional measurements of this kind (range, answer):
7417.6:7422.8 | 12.76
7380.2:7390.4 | 13.08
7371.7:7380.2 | 12.98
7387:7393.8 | 13.18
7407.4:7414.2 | 12.87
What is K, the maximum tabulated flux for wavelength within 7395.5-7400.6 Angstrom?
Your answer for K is 13.72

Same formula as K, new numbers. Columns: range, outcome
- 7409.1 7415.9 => 13.55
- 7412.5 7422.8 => 13.86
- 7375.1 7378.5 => 13.62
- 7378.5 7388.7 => 13.63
